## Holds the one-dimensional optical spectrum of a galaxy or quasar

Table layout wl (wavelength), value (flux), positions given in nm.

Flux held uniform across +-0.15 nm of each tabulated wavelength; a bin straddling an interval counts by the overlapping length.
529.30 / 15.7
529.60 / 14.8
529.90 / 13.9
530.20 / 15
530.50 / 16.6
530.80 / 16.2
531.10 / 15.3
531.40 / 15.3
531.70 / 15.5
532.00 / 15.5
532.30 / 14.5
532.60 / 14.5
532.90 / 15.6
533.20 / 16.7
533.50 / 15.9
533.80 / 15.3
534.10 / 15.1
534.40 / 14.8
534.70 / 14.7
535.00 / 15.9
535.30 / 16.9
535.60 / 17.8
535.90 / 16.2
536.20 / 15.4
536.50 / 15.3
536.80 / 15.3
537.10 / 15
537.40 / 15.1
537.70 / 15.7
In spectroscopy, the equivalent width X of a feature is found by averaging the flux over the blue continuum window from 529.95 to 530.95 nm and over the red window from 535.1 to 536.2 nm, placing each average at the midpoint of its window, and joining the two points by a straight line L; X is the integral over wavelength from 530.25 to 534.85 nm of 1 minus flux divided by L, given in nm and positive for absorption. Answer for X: 0.20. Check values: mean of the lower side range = 15.7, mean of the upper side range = 16.7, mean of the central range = 15.4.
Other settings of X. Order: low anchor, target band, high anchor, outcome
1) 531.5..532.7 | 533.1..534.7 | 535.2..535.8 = 0.08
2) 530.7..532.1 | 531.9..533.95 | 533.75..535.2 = -0.01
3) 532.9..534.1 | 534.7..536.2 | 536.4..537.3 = -0.09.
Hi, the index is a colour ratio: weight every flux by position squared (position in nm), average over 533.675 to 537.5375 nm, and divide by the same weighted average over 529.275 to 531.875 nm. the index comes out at 1.04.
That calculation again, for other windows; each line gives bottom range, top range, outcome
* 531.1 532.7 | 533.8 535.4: 1.03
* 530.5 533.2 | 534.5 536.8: 1.05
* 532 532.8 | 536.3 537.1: 1.05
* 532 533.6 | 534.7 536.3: 1.07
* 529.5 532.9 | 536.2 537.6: 1.02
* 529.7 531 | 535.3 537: 1.07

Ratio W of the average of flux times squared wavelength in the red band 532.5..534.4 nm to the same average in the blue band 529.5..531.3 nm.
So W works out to 1.0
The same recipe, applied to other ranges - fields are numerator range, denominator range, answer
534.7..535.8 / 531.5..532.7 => 1.11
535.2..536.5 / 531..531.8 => 1.09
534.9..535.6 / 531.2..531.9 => 1.10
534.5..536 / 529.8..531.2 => 1.07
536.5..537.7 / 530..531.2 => 0.99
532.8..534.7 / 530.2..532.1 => 1.00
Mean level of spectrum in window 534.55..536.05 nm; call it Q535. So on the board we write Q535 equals 16.3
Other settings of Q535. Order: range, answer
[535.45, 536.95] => 16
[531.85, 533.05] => 15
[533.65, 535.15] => 15.2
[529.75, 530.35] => 14.4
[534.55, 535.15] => 15.3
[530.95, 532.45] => 15.2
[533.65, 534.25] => 15.2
